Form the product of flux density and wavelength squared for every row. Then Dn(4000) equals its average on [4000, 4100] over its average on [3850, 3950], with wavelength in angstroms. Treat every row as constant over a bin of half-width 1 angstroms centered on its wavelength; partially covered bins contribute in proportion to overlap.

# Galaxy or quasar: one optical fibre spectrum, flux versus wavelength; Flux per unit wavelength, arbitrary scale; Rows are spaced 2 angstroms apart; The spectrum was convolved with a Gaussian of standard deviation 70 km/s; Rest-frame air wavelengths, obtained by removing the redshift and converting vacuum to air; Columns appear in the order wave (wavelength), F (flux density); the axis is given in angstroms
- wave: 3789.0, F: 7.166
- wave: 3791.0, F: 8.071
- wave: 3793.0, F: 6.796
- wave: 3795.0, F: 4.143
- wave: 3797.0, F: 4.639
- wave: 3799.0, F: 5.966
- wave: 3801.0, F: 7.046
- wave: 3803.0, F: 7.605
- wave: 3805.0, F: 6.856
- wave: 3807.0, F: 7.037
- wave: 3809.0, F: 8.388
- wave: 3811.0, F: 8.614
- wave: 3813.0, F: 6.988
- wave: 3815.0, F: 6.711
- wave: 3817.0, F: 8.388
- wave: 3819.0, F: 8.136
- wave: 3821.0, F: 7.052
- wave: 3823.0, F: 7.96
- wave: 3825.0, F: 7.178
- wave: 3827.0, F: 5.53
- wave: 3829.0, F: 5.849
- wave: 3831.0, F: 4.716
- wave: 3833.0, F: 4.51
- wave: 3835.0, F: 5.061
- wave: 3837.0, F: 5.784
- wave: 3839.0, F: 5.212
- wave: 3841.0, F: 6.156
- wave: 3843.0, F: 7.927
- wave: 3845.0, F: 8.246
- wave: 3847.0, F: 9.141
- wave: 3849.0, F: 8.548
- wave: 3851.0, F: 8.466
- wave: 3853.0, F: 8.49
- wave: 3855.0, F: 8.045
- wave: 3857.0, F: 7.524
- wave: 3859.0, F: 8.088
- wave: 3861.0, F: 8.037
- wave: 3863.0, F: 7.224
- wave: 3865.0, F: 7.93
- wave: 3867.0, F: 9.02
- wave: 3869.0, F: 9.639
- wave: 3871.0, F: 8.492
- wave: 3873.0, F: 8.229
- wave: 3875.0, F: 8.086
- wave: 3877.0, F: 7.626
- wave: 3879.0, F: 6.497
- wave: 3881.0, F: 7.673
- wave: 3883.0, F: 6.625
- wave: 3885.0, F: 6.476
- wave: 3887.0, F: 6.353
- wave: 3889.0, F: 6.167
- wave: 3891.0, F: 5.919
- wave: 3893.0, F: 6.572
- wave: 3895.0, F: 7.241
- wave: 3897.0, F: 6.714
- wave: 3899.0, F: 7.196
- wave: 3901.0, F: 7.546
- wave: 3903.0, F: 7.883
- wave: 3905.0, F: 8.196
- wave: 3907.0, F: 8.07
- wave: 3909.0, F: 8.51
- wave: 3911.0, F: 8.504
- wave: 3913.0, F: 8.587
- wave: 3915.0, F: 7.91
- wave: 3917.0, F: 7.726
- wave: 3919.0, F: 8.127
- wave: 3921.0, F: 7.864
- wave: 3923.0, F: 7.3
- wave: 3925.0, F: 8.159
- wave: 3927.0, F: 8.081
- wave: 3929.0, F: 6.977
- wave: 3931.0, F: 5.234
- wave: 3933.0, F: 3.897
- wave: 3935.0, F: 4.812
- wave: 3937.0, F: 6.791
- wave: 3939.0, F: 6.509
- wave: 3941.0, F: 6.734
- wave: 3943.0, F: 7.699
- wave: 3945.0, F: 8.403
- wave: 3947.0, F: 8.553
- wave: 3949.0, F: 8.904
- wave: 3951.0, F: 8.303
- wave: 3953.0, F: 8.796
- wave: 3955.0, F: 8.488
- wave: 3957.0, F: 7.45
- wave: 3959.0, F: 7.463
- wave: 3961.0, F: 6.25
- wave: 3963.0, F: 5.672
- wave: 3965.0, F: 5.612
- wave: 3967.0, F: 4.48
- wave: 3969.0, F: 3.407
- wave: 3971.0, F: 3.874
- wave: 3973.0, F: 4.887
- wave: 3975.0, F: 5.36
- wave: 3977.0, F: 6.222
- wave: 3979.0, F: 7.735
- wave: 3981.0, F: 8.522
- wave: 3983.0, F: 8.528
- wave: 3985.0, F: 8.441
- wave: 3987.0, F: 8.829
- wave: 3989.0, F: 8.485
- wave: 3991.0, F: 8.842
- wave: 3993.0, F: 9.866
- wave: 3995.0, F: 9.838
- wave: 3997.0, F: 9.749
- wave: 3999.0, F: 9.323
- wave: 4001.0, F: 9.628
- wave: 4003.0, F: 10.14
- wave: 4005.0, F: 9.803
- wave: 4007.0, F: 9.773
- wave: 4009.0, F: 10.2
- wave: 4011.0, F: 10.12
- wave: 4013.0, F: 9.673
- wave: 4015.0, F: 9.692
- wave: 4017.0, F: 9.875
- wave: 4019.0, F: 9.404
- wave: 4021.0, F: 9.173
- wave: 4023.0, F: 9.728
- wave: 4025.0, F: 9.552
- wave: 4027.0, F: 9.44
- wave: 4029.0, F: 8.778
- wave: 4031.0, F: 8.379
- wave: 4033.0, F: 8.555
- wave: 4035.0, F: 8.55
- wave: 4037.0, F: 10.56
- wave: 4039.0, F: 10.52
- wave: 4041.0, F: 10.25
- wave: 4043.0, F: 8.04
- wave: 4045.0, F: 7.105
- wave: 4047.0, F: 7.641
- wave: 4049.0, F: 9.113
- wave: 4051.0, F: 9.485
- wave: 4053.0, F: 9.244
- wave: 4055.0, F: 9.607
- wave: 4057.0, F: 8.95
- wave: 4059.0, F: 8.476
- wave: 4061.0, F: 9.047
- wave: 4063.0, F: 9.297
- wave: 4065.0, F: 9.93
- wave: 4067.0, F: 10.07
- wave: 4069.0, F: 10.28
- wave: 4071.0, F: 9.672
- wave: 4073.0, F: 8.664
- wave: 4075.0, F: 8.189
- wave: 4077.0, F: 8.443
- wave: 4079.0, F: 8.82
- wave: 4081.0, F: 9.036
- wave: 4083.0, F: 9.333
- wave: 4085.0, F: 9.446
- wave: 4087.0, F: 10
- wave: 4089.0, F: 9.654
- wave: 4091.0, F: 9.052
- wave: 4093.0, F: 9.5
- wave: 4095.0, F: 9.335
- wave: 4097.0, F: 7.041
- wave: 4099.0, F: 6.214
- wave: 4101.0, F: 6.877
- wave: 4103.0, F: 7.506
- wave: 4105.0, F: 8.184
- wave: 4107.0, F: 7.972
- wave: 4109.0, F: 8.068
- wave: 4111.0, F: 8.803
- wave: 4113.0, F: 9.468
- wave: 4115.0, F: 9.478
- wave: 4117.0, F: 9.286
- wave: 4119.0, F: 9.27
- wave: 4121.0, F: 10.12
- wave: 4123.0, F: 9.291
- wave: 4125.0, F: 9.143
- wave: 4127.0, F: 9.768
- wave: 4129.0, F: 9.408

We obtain 1.32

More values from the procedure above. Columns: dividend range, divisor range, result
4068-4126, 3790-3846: 1.53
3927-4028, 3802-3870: 1.16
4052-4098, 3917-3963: 1.35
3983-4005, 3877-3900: 1.46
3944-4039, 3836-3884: 1.15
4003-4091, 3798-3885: 1.40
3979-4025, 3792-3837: 1.57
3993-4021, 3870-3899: 1.47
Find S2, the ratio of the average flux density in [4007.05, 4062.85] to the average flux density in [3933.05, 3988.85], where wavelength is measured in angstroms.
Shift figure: 1.34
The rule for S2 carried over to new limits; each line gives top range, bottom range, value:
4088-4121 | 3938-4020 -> 1.06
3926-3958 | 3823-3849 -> 1.12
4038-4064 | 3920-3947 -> 1.31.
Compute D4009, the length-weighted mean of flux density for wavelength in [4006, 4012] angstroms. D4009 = 10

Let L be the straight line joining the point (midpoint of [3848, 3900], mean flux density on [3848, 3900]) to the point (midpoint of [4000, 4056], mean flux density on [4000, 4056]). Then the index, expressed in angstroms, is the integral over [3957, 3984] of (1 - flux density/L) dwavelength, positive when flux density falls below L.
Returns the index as 8.2 angstroms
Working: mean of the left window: 7.57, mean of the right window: 9.36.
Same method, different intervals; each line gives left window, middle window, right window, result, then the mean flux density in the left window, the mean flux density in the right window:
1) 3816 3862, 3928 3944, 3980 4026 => 4.6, 7.13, 9.44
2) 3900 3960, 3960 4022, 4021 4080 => 2.2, 7.58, 9.12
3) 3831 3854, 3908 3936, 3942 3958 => 2.4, 6.95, 8.32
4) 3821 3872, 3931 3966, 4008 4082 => 5.4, 7.31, 9.23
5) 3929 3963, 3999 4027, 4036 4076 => -4.5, 7.09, 9.21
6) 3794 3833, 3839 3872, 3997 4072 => -3.9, 6.72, 9.39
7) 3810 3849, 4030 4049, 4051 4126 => -0.7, 6.84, 8.95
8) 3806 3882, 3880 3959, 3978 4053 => 8.3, 7.43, 9.23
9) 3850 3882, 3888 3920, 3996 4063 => 3.1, 8.07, 9.32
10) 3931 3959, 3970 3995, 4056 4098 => 0.8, 7.26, 9.15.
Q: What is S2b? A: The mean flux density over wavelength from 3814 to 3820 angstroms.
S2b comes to 7.75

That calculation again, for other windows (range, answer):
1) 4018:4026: 9.46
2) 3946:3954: 8.64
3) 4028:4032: 8.58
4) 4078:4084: 9.06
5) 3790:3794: 7.43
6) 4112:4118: 9.41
